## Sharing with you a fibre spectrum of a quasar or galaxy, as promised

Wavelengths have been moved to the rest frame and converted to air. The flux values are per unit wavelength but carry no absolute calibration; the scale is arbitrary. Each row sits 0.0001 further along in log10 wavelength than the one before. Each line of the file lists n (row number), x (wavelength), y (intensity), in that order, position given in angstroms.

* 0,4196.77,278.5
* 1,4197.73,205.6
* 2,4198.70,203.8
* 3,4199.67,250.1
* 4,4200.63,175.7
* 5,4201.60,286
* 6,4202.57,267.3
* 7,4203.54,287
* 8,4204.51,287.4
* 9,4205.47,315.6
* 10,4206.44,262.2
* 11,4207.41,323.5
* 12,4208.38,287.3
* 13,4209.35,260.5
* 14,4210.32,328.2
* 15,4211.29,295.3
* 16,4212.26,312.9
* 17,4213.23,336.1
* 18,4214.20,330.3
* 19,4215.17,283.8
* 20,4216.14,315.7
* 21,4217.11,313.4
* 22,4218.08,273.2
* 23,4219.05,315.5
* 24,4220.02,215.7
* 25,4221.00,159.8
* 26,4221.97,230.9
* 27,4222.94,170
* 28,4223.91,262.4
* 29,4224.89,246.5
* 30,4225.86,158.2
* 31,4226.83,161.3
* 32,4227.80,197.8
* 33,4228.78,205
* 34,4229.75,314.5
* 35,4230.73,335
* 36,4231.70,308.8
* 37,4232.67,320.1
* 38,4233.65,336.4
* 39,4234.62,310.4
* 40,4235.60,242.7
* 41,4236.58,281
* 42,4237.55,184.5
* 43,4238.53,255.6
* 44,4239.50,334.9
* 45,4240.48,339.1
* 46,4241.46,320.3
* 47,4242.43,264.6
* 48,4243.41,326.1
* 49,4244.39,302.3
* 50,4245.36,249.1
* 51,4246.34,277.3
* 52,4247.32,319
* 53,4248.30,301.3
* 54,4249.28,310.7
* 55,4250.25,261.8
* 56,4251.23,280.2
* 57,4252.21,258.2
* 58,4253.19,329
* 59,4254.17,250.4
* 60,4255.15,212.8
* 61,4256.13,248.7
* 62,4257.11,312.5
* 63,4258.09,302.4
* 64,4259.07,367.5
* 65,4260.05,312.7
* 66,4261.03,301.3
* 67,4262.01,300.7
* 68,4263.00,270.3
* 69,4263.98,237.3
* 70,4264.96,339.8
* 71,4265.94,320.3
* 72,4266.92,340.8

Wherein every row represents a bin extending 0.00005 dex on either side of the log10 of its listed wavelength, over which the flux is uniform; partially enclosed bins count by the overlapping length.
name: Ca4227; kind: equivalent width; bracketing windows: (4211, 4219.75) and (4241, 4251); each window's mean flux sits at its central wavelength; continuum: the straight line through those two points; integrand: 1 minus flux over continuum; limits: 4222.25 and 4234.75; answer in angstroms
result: 1.94 angstroms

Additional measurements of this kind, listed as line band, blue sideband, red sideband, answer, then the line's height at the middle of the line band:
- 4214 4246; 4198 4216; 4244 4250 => 2.2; 288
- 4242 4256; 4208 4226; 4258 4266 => 0.7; 295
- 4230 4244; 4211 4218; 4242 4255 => -0.2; 294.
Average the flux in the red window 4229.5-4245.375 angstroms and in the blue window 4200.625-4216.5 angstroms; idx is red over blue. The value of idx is 1.01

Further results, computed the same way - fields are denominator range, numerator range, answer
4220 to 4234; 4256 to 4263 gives 1.27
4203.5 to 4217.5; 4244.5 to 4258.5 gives 0.92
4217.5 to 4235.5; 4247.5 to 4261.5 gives 1.15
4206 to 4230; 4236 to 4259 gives 1.09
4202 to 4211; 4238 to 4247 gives 1.02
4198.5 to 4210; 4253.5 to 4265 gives 1.06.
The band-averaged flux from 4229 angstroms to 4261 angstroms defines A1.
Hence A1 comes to 292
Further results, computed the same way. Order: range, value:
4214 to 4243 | 266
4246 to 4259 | 285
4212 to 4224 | 270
